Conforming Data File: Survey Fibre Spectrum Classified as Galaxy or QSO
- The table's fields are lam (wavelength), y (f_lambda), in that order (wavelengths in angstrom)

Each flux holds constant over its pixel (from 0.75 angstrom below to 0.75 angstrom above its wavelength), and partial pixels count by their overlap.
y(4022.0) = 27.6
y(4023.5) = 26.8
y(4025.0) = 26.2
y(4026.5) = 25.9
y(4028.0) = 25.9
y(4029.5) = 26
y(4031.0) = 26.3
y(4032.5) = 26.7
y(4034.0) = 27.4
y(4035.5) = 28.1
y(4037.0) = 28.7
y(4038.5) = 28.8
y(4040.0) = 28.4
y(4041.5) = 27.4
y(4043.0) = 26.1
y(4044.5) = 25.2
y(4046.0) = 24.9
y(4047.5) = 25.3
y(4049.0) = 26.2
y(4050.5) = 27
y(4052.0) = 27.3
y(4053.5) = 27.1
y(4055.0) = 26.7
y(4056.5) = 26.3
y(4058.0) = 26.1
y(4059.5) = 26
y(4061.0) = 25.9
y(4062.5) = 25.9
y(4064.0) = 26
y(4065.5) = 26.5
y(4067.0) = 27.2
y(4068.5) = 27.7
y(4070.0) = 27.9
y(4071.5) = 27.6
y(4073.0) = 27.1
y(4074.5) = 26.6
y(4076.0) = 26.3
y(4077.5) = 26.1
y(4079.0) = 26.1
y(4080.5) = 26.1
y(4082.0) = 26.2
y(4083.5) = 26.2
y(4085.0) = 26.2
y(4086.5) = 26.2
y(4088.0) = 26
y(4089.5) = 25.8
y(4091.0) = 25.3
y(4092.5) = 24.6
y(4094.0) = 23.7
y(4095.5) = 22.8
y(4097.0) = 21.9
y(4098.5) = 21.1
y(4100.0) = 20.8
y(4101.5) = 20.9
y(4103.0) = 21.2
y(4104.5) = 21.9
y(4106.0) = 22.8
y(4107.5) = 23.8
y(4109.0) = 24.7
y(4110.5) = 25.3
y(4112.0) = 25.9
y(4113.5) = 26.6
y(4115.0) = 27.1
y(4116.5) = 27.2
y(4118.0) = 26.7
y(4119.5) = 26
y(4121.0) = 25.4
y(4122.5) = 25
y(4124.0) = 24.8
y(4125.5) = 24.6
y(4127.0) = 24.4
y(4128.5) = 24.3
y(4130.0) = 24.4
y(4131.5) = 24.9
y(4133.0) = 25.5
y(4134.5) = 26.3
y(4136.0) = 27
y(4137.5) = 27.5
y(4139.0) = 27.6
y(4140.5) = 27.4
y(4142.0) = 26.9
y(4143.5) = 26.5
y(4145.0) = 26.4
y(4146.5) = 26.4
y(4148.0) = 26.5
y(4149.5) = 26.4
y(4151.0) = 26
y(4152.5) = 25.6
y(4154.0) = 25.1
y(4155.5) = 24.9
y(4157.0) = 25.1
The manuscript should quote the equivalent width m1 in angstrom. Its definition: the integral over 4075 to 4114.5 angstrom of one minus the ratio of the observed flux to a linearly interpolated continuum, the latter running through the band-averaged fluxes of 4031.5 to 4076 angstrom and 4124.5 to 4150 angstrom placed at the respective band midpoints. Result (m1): 3.0 angstrom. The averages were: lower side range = 26.8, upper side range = 26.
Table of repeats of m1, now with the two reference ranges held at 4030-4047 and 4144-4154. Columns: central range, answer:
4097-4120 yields 2.11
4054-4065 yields 0.29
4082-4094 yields 0.44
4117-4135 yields 0.77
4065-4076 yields -0.16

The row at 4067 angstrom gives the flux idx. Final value 27.2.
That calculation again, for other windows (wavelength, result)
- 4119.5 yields 26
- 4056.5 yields 26.3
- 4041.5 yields 27.4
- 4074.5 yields 26.6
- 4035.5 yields 28.1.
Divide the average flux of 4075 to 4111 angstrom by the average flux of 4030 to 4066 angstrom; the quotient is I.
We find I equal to 0.91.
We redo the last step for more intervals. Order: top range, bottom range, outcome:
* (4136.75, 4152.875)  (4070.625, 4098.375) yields 1.05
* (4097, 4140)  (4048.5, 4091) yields 0.93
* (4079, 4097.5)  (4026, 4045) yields 0.93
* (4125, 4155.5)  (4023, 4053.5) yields 0.97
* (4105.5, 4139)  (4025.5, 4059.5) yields 0.96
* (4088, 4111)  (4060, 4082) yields 0.87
